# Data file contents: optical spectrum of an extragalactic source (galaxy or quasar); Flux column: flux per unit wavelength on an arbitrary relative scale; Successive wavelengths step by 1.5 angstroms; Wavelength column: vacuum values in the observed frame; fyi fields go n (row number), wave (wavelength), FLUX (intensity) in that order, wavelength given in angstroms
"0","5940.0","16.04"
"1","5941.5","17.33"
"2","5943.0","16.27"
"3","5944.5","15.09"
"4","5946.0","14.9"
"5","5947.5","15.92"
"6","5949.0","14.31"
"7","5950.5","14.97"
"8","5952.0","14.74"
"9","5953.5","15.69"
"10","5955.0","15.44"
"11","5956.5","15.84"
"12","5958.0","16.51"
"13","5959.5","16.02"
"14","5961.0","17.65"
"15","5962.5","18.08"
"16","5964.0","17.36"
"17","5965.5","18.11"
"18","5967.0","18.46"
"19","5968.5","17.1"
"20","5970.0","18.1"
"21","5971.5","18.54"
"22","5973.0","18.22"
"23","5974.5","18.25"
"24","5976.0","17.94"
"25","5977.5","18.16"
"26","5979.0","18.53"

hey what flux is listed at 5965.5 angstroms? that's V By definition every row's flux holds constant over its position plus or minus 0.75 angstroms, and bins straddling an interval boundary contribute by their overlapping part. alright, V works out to 18.11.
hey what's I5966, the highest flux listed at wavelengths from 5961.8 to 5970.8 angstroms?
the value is 18.46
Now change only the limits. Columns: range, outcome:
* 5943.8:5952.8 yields 15.92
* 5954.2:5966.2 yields 18.11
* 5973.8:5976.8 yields 18.25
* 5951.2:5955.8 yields 15.69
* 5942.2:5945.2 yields 16.27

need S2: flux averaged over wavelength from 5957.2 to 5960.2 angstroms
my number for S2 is 16.3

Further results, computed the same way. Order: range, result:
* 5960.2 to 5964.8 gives 17.7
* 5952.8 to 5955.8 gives 15.6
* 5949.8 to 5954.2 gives 15.1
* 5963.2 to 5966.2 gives 17.7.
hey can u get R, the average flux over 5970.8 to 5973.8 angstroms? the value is 18.4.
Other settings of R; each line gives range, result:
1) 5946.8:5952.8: 15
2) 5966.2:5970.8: 17.9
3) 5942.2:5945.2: 15.7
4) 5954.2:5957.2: 15.6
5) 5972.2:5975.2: 18.2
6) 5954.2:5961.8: 16.3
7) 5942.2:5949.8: 15.3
